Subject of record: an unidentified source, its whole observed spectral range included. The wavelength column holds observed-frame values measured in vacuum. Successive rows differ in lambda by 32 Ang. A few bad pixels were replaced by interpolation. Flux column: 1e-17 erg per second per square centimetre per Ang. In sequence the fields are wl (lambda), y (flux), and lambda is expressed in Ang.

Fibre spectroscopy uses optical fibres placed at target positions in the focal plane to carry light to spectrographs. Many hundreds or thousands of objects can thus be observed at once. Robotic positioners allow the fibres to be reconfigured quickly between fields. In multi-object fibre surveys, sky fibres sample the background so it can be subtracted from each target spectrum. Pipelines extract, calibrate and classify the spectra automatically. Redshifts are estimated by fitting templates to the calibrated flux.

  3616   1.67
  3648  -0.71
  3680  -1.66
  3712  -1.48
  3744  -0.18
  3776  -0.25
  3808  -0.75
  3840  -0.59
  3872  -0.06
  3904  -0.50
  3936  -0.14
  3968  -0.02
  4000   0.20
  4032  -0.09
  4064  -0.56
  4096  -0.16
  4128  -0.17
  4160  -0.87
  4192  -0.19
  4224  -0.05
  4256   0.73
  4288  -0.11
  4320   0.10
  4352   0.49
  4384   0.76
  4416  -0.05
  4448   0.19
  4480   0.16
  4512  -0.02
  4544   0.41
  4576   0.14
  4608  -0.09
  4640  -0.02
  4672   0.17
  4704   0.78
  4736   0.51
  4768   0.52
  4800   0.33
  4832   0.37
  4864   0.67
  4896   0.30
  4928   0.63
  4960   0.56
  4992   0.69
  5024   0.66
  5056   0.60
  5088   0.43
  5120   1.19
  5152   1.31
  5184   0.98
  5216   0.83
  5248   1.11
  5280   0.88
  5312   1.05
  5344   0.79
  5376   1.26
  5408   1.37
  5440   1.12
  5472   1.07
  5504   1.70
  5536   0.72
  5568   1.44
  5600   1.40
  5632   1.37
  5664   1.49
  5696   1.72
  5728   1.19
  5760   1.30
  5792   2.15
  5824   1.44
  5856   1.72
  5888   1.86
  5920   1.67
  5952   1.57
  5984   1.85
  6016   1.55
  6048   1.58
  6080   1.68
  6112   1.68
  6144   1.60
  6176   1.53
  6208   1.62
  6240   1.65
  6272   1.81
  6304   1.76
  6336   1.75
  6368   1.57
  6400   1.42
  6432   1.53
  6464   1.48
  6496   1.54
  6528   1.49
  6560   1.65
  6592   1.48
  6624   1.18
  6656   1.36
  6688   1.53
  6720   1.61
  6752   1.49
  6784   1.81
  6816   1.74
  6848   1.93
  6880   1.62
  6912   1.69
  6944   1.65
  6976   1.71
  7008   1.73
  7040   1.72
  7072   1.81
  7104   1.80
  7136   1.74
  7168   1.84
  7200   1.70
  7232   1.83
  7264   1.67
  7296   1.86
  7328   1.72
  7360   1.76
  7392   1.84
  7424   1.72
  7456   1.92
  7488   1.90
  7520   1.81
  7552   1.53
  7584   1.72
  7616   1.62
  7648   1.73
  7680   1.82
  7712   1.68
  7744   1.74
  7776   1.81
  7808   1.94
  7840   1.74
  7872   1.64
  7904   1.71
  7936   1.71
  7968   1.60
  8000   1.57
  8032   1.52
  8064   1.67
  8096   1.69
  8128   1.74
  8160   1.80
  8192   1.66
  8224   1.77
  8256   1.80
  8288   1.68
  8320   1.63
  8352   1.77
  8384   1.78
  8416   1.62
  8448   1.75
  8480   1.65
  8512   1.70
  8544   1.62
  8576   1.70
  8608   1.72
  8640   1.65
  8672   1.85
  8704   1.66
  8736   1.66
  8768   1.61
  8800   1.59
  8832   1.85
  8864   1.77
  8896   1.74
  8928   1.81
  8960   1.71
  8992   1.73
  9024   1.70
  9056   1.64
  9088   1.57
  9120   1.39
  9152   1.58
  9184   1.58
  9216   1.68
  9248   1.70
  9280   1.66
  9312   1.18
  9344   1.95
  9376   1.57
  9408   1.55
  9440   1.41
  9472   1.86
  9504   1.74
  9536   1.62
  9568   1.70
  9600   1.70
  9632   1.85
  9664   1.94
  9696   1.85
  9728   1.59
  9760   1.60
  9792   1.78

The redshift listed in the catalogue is 0.28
